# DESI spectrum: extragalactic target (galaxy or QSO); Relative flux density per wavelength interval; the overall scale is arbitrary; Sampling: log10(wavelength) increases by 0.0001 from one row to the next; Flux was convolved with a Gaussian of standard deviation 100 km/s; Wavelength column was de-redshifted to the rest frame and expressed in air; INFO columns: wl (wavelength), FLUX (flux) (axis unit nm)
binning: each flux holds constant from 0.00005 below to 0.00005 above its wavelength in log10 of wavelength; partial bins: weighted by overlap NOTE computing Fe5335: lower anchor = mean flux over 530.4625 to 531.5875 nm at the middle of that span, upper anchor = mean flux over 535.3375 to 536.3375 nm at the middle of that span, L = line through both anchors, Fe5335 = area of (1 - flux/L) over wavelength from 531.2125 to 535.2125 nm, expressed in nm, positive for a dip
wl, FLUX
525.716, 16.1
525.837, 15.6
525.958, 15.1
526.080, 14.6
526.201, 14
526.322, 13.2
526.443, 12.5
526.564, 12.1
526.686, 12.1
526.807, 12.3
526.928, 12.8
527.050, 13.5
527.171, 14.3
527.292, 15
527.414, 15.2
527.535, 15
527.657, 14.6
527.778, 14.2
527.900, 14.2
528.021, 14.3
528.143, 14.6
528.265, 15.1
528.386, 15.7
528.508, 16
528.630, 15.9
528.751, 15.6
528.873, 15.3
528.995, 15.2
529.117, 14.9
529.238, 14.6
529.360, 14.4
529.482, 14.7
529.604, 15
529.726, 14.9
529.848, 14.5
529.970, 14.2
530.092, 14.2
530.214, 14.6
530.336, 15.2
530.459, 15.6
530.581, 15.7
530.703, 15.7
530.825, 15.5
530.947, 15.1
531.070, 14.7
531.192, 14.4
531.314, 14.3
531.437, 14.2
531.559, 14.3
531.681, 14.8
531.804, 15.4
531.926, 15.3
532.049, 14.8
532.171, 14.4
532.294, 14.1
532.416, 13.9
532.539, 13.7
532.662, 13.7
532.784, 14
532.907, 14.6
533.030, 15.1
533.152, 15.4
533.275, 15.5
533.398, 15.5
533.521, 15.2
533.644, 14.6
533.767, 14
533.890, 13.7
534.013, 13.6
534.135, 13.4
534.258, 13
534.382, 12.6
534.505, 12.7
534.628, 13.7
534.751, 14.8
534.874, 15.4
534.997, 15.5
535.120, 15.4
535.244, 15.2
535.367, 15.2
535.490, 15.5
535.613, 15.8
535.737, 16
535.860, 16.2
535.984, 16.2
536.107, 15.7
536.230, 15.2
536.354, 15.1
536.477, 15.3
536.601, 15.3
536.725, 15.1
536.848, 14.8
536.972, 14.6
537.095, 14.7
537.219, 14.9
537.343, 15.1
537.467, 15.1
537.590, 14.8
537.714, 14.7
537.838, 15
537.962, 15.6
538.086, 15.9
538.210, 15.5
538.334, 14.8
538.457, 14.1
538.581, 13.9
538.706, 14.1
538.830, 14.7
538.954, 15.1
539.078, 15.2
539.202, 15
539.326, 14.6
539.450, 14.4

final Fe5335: 0.23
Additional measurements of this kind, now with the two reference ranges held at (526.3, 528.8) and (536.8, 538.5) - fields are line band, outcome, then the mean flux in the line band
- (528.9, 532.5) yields -0.08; 14.8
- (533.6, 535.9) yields 0.04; 14.5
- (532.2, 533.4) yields 0.01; 14.5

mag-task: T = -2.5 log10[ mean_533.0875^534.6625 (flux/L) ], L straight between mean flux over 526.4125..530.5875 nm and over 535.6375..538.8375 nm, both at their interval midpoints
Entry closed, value 0.06 mag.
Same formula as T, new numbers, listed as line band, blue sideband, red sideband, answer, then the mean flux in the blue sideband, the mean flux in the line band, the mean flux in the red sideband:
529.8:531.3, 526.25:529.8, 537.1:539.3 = -0.03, 14.4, 14.9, 14.9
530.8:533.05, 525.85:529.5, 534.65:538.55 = 0.02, 14.4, 14.5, 15.2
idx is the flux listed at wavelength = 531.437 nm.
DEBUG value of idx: 14.2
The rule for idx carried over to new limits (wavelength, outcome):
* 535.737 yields 16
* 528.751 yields 15.6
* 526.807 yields 12.3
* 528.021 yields 14.3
